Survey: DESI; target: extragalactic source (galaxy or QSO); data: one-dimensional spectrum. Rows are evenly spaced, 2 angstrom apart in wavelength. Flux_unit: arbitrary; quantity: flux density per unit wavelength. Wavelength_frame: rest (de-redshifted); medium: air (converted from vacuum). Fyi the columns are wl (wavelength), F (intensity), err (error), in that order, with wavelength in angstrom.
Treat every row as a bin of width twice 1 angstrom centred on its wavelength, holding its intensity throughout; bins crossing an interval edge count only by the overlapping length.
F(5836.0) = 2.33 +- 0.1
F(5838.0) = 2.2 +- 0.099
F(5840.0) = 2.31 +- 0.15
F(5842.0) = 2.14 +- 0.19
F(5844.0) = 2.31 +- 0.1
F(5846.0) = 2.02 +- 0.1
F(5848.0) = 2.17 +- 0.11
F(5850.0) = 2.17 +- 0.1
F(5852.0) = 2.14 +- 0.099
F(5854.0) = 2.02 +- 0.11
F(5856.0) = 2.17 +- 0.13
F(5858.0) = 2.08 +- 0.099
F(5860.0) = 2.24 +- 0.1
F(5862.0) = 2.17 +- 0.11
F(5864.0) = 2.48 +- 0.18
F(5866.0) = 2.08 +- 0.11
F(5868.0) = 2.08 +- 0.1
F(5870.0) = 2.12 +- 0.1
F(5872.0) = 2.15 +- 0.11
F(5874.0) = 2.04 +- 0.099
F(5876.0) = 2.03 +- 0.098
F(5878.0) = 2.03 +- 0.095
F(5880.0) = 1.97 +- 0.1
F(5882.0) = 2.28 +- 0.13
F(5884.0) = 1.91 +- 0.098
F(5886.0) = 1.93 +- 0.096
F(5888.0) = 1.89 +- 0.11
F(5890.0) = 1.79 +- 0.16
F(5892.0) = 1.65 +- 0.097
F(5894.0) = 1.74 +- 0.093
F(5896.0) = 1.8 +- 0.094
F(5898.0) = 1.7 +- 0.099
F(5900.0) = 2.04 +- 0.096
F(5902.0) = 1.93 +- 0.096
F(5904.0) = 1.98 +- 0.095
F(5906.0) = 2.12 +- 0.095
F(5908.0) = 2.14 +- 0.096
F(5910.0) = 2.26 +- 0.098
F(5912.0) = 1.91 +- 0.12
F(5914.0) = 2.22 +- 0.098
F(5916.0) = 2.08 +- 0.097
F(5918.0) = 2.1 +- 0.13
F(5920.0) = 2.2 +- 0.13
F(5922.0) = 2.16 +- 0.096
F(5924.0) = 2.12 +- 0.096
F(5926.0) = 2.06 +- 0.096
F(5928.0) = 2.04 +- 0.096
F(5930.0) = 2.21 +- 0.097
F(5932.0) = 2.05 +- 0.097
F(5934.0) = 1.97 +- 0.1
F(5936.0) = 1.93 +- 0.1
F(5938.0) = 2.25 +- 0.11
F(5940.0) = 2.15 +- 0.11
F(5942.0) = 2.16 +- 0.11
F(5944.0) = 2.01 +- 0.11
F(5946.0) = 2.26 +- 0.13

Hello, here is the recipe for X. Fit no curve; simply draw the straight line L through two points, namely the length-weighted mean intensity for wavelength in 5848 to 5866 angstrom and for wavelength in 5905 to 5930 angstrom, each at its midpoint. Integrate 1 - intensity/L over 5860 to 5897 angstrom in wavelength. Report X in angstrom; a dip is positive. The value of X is 2.47 angstrom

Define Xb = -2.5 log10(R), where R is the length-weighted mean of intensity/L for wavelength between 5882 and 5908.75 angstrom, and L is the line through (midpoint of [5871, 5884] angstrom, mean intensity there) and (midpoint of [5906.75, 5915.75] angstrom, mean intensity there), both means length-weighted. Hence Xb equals 0.106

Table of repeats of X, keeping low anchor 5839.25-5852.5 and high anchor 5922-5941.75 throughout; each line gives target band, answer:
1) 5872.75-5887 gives 0.8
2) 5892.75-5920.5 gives 1.4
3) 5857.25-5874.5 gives 0.0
